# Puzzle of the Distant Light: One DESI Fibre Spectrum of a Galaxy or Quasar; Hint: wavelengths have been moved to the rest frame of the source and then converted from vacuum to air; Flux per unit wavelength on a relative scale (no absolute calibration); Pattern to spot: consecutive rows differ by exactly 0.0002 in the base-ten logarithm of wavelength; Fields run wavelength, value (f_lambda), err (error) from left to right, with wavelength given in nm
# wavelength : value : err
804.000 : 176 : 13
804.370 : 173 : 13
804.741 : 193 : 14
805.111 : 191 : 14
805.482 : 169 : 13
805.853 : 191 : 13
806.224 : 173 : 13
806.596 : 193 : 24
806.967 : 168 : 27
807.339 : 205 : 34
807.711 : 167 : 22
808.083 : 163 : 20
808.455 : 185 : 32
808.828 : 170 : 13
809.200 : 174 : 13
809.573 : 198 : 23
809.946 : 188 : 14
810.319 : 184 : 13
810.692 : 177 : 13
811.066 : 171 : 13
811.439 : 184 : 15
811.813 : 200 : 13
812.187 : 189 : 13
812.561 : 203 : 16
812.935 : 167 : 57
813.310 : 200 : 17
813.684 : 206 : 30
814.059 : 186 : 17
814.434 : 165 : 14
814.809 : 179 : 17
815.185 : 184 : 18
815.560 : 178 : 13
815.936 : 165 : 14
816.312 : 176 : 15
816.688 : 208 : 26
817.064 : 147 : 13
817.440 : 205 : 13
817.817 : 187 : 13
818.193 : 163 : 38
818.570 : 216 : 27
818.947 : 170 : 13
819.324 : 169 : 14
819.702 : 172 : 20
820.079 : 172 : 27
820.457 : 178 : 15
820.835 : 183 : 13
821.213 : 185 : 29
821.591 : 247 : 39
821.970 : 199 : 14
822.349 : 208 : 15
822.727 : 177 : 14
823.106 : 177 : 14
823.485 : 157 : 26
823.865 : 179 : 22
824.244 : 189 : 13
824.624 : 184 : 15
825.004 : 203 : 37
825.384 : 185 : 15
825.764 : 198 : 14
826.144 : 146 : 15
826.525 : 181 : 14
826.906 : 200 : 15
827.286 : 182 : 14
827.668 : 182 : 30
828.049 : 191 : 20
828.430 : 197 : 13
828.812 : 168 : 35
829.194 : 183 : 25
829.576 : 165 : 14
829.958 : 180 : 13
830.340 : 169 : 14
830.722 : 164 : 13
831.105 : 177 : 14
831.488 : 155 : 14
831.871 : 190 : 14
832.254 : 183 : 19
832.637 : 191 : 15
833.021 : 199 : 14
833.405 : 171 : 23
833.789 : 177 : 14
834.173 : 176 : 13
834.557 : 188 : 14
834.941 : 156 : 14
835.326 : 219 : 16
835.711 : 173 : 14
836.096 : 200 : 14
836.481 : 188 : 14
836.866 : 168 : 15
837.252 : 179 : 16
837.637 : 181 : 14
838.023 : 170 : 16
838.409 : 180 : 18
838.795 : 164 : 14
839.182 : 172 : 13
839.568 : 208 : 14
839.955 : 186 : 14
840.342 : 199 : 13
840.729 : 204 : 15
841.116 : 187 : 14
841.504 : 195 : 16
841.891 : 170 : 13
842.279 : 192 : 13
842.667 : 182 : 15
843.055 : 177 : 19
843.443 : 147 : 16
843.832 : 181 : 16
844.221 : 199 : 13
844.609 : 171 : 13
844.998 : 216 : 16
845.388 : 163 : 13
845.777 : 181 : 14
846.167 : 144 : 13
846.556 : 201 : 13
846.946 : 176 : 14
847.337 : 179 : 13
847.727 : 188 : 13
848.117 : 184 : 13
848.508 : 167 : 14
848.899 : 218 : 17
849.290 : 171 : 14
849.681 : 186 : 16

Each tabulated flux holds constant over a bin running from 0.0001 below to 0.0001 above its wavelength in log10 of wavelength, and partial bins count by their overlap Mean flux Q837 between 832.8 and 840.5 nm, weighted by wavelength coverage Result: 183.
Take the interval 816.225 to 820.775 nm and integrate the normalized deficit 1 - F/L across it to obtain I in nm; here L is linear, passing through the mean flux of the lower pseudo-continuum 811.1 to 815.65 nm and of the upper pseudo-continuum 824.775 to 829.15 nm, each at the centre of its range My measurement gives 0.13 nm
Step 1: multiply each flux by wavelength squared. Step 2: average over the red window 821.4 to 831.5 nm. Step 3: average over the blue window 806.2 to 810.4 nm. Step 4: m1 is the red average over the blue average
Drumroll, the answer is 1.06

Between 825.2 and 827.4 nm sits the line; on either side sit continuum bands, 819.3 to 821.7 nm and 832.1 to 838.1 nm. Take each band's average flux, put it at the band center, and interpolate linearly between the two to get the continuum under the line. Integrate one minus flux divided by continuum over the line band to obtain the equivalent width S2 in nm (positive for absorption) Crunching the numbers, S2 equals 0.03 nm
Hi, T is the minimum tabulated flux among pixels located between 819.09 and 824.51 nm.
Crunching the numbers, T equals 157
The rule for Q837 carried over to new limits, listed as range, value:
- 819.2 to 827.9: 185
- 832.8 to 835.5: 184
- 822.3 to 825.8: 184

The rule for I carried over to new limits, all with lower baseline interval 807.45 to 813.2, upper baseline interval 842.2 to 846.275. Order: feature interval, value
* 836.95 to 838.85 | 0.036 nm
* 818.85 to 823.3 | -0.151 nm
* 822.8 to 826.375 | 0.010 nm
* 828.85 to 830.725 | 0.072 nm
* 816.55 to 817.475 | -0.007 nm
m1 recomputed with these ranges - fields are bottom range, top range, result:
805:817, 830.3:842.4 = 1.06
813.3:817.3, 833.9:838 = 1.06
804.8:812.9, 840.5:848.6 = 1.08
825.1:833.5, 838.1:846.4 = 1.04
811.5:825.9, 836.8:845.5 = 1.04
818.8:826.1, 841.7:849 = 1.03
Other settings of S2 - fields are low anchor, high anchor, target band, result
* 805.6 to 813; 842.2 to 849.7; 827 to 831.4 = 0.091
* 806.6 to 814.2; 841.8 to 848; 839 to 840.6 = -0.104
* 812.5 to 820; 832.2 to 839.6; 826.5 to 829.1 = -0.063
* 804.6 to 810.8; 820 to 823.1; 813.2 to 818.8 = 0.139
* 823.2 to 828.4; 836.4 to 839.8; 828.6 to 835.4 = 0.118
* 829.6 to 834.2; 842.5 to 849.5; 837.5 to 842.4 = -0.169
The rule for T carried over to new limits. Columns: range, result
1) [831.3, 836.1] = 155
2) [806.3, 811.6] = 163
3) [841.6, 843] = 170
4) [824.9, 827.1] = 146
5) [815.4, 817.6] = 147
